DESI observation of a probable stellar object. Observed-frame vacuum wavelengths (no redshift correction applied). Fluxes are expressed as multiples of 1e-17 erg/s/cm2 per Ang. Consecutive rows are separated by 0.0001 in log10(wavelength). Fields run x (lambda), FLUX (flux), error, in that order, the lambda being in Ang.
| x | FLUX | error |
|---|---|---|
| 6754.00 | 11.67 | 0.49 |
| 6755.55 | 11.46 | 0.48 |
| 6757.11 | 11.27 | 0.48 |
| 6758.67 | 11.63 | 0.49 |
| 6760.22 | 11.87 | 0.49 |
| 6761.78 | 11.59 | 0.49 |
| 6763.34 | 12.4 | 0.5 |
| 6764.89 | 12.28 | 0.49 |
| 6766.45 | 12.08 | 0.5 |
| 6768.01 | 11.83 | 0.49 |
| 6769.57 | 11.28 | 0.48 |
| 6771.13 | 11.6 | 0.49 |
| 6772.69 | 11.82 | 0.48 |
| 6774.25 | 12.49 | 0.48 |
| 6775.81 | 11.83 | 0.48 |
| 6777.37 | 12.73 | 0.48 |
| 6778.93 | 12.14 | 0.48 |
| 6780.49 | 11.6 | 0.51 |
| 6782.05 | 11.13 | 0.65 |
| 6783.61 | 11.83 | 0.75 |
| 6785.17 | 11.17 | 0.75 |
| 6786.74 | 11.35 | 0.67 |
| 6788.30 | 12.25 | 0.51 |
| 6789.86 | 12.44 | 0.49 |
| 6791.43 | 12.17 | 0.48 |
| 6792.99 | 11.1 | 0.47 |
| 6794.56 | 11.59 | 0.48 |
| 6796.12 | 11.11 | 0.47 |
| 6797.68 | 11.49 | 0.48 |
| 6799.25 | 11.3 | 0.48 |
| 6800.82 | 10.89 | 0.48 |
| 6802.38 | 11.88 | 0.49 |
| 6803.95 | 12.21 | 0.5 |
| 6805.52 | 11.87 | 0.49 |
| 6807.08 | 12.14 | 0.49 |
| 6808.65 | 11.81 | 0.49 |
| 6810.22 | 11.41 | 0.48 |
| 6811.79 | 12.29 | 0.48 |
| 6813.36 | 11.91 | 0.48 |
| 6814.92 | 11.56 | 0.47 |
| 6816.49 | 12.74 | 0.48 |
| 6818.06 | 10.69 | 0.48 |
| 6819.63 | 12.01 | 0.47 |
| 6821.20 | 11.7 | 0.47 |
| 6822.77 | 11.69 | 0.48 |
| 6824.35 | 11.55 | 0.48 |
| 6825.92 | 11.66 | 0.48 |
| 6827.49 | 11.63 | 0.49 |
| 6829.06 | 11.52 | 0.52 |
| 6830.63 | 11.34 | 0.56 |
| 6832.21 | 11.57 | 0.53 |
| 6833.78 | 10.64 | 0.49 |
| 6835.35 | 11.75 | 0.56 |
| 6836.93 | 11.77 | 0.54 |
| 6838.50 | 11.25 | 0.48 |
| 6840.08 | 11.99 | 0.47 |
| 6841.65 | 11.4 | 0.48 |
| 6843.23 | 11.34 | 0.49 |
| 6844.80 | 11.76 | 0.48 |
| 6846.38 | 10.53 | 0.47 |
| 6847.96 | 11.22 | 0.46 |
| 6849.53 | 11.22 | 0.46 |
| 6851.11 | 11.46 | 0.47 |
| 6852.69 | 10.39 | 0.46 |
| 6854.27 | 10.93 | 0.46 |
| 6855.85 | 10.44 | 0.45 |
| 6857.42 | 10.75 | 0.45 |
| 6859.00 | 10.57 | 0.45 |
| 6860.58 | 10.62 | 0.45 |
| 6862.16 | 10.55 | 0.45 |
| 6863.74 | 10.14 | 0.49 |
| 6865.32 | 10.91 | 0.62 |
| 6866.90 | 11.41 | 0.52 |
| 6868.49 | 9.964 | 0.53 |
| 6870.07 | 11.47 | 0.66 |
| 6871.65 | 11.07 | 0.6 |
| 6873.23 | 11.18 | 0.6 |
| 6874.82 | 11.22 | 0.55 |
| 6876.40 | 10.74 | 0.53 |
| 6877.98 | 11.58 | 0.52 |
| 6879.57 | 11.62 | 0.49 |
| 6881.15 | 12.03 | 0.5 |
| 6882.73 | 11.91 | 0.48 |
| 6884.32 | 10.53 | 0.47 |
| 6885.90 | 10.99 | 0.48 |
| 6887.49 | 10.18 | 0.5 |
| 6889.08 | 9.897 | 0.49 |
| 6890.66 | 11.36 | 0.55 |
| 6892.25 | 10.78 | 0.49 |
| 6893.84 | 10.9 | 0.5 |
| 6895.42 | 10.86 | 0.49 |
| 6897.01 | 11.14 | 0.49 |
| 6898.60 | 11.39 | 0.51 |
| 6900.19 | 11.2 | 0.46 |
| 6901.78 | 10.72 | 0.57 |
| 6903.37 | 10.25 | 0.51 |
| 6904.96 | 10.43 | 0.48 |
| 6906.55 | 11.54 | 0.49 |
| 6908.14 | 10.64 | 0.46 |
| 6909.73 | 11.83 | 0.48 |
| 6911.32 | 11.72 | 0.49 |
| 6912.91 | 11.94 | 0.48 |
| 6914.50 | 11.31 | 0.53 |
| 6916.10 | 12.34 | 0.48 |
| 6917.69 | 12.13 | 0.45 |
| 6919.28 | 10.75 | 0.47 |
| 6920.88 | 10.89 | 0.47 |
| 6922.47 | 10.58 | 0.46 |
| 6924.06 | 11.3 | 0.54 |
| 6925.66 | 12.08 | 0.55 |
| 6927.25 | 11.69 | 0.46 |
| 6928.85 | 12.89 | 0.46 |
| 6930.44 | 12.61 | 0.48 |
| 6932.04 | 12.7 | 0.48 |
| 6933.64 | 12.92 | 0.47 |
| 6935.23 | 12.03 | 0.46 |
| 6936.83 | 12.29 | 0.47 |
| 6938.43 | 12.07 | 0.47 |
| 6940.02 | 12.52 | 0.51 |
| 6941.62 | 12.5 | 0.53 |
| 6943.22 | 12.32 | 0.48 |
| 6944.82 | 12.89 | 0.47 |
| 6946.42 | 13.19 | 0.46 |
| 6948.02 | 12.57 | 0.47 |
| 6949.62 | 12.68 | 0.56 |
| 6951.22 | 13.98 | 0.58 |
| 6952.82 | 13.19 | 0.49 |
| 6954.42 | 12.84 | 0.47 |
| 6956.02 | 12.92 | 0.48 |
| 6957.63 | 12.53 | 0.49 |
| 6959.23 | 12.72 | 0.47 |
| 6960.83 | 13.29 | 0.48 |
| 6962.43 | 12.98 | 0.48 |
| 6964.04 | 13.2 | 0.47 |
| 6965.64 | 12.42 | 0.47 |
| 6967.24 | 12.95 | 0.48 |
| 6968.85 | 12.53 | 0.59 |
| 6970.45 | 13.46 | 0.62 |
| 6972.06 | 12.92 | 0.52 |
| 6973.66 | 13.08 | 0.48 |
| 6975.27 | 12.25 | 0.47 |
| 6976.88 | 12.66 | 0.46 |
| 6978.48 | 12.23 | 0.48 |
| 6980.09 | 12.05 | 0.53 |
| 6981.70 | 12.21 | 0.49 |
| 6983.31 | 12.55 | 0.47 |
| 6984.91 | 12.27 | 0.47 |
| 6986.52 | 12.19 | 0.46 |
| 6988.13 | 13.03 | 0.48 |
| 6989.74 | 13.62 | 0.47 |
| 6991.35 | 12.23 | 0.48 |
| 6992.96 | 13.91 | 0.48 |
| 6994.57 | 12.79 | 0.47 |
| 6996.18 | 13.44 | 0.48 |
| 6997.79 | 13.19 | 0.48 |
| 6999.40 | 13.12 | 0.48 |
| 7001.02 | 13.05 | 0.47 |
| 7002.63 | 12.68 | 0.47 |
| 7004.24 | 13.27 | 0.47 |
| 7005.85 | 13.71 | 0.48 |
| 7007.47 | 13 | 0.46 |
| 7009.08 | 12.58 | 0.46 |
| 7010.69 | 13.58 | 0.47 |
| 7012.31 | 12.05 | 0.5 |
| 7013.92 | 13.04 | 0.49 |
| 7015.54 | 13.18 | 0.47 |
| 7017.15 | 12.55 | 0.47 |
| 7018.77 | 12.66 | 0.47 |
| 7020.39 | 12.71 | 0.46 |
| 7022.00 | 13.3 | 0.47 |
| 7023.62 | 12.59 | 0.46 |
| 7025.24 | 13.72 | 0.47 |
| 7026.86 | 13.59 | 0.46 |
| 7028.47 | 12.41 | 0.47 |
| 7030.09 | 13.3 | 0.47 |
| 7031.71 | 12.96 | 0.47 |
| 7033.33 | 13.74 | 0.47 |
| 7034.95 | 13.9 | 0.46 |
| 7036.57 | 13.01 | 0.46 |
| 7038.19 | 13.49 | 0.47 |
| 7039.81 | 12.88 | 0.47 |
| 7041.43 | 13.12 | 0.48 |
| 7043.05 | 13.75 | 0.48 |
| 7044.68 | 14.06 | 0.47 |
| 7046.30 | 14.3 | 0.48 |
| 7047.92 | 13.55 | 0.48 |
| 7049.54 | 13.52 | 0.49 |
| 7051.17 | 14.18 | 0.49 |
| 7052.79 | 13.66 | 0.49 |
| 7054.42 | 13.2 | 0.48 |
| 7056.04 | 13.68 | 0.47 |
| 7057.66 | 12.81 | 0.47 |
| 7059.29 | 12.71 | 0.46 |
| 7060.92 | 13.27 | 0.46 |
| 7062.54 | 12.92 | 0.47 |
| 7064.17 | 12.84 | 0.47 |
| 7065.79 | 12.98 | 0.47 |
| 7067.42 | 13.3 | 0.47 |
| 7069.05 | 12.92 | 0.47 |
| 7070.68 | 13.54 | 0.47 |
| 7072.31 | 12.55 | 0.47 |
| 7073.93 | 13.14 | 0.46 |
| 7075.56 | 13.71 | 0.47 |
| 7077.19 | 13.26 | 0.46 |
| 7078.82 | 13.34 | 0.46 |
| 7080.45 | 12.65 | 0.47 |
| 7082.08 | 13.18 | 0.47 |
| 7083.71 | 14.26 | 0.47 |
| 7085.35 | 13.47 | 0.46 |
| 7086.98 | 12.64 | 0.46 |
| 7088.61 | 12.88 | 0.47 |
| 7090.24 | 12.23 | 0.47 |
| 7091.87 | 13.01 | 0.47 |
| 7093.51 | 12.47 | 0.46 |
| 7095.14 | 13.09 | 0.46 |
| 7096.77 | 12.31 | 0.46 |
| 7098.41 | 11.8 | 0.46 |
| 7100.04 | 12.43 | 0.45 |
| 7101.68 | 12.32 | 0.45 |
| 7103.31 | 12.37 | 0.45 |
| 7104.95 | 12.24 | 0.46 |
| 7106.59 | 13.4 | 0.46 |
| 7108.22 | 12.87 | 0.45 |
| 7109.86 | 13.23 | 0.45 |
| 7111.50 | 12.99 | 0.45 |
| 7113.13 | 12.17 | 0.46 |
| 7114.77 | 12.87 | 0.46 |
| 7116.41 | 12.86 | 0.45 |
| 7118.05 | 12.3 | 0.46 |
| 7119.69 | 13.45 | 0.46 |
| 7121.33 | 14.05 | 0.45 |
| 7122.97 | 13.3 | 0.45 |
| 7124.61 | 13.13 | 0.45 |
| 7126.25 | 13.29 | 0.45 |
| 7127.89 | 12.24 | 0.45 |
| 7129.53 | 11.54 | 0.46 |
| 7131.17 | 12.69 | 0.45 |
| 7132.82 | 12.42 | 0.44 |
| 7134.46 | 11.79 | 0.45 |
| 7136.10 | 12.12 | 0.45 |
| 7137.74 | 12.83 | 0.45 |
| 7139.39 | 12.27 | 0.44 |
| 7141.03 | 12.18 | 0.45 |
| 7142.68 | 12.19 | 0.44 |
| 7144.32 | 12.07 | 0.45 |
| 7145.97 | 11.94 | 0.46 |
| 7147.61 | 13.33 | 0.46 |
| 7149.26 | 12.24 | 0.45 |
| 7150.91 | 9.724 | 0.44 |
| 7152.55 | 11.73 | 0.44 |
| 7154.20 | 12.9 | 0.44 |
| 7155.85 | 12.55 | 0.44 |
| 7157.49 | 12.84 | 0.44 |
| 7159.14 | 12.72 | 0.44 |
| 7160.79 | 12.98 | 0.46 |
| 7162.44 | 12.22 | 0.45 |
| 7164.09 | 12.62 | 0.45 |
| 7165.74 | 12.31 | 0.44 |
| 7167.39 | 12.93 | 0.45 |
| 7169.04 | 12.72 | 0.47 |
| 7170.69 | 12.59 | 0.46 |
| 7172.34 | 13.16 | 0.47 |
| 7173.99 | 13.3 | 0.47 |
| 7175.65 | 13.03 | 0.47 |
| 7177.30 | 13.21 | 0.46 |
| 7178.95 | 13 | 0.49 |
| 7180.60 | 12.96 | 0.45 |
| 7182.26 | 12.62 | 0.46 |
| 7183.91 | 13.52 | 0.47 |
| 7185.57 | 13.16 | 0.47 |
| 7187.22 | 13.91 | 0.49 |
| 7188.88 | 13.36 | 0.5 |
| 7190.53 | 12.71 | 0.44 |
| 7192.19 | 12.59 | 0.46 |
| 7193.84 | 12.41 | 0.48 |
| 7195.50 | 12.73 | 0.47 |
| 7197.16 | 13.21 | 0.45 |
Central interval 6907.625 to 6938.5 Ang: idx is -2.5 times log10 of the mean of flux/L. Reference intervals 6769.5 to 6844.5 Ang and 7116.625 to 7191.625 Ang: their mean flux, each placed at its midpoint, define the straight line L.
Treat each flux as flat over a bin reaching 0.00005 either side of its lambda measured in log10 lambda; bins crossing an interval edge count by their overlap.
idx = 0.02 mag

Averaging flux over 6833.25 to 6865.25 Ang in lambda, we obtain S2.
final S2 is 11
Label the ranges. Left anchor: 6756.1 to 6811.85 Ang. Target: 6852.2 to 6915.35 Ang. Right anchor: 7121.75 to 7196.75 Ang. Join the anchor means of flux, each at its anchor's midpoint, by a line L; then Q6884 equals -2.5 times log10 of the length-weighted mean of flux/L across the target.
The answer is 0.10 mag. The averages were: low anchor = 11.8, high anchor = 12.6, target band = 11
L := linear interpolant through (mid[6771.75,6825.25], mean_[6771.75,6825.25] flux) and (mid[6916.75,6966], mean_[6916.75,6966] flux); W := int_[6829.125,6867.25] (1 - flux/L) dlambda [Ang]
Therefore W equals 2.9 Ang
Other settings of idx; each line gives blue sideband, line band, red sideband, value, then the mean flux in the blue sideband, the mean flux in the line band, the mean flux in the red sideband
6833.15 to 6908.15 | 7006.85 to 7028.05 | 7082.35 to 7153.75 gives -0.09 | 11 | 13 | 12.6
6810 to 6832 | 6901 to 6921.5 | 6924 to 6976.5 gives 0.10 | 11.7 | 11.3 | 12.7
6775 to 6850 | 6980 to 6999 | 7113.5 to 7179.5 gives -0.06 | 11.6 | 12.8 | 12.6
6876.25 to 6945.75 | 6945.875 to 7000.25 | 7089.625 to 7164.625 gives -0.09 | 11.5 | 12.9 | 12.5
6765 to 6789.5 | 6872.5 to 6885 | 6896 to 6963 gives 0.06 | 11.8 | 11.4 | 12.1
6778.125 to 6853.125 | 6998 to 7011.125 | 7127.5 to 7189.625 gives -0.08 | 11.6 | 13.1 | 12.6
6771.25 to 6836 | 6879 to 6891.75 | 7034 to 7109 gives 0.10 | 11.7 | 11.1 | 13.1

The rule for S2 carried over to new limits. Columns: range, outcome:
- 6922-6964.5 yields 12.6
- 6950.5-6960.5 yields 13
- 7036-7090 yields 13.3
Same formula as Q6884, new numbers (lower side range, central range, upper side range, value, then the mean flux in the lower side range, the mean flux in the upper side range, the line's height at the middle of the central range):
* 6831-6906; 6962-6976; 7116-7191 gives -0.11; 11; 12.7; 11.6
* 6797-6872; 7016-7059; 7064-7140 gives -0.07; 11.3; 12.8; 12.5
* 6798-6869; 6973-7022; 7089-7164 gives -0.07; 11.3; 12.5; 12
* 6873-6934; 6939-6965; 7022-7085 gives -0.08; 11.3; 13.3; 12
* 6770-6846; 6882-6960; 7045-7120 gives 0.04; 11.7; 13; 12.2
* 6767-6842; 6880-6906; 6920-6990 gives 0.12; 11.7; 12.6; 12.2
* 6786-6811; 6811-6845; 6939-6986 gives 0.02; 11.7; 12.7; 11.9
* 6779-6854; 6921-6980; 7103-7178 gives -0.05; 11.6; 12.6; 12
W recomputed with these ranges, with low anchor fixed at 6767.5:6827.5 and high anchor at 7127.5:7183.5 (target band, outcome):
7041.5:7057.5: -1.9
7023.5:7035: -1.0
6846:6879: 2.8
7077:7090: -0.9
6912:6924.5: 0.6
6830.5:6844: 0.4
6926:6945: -0.6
